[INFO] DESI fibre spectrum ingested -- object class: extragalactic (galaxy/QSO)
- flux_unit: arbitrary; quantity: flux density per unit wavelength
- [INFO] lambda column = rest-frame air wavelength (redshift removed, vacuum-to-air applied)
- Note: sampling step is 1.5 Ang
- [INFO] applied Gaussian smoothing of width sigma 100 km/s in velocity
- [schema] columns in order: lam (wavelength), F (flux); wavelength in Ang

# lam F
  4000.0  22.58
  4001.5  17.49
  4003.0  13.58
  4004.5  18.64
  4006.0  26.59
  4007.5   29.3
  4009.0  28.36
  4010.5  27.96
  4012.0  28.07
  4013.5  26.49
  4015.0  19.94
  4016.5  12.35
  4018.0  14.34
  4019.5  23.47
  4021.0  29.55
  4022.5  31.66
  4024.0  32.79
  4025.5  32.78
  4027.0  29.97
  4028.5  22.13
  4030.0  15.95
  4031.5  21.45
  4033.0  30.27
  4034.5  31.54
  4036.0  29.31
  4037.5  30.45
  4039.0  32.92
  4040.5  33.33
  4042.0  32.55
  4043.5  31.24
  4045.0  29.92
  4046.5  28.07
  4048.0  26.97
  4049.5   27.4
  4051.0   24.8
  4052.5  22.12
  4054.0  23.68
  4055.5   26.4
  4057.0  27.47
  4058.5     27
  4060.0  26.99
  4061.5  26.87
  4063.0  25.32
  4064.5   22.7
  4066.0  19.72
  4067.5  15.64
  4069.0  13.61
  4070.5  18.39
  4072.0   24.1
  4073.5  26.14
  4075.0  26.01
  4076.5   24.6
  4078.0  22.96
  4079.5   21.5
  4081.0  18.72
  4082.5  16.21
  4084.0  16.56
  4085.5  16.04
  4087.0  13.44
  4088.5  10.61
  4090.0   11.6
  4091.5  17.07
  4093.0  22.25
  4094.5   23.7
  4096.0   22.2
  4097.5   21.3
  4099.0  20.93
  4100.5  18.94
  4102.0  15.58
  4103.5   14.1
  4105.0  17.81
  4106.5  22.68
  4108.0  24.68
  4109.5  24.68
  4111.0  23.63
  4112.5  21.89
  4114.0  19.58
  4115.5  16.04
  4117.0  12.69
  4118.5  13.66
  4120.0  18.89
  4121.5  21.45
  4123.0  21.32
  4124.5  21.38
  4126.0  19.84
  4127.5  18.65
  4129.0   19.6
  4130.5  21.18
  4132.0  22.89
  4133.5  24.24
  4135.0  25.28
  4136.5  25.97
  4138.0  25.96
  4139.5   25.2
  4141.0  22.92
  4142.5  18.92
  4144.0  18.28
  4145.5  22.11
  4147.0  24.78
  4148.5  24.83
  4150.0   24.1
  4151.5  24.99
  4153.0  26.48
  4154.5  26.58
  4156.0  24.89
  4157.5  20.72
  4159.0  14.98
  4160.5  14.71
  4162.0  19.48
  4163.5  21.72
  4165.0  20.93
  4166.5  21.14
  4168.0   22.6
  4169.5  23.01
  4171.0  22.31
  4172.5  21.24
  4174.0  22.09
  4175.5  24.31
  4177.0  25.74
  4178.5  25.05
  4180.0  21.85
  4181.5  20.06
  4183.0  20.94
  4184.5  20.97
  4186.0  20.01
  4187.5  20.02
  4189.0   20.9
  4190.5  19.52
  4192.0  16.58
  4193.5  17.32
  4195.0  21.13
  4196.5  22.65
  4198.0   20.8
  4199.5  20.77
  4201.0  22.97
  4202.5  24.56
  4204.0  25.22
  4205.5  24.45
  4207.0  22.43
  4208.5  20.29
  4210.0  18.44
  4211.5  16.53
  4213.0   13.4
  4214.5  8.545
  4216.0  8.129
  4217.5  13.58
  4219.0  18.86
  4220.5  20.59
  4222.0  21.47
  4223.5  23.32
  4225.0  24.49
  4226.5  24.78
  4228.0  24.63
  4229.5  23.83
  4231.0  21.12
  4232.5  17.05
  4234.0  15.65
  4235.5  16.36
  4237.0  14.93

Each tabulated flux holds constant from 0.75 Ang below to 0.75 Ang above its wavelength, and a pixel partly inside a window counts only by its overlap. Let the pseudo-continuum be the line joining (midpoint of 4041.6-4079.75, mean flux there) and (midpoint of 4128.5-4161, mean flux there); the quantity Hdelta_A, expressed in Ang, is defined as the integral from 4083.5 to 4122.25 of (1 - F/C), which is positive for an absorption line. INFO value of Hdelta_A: 8.4 Ang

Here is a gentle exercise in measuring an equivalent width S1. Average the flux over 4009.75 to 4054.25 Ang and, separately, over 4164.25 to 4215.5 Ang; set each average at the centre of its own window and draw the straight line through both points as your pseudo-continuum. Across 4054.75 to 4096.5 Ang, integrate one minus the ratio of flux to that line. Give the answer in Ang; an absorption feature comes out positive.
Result 7.2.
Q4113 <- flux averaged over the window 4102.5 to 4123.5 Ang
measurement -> 19.4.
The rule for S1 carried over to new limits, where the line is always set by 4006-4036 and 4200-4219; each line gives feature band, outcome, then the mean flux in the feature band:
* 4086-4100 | 2.93 Ang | 18.1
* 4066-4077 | 1.27 Ang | 21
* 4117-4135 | 1.18 Ang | 20.2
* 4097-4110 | 1.47 Ang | 20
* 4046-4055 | -0.30 Ang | 25.5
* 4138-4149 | -0.90 Ang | 22.6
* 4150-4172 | -1.75 Ang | 21.8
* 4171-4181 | -1.84 Ang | 23.2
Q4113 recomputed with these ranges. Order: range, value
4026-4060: 27.5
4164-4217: 20.5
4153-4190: 21.6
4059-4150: 20.6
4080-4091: 14.9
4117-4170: 21.7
